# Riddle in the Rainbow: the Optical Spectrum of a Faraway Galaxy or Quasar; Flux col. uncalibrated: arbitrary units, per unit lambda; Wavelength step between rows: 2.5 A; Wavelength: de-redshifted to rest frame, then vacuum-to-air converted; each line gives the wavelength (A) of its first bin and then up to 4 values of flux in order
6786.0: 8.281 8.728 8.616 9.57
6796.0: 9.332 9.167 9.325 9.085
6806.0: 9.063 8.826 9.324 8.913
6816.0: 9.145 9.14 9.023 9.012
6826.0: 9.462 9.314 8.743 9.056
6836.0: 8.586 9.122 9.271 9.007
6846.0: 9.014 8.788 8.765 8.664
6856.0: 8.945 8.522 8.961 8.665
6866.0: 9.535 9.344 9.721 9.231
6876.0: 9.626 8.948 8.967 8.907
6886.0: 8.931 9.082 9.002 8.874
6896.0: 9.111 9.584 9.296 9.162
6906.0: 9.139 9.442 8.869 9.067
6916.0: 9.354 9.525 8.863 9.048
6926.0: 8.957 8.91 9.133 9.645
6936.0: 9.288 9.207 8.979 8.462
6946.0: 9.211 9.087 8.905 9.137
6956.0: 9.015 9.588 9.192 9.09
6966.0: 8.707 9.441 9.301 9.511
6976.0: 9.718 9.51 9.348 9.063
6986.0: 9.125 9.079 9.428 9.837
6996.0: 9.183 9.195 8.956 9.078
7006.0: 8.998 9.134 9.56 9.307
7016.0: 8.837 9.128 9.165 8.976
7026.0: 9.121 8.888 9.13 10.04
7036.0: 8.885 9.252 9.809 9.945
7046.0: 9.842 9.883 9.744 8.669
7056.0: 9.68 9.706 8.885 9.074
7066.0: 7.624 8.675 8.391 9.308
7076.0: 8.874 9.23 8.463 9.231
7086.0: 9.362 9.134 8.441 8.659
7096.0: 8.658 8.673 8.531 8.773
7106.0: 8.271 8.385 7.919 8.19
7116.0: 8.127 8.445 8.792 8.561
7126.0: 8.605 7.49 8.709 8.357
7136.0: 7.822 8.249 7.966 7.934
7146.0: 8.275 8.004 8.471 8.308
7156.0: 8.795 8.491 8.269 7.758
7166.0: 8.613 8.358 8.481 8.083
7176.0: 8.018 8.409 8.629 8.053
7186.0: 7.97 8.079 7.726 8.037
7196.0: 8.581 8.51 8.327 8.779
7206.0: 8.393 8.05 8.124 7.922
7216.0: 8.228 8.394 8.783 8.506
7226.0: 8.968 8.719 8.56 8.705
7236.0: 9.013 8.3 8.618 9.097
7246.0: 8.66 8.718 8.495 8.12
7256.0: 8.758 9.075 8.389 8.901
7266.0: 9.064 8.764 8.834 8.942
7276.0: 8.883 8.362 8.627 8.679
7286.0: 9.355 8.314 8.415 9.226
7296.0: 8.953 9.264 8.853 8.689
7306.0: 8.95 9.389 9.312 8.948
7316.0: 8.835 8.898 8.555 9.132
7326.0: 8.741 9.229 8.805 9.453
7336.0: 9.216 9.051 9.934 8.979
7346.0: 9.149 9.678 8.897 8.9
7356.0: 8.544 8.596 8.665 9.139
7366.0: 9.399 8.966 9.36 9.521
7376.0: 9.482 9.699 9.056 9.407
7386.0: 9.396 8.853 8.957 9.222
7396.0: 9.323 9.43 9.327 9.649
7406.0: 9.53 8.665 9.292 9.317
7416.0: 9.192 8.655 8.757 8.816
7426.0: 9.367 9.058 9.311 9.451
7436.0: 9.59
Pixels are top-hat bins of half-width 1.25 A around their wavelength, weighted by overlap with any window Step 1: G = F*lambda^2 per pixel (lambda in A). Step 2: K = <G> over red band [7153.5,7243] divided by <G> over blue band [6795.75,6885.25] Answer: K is 1.02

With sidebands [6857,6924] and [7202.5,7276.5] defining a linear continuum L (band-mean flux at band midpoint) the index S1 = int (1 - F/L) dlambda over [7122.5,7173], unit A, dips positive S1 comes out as 2.8 A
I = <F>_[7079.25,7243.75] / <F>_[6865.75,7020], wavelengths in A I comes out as 0.92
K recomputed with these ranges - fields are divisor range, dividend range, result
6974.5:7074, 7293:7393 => 1.08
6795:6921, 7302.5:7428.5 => 1.16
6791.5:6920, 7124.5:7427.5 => 1.08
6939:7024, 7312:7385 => 1.10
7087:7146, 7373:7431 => 1.19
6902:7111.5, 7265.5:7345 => 1.07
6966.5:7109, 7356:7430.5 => 1.11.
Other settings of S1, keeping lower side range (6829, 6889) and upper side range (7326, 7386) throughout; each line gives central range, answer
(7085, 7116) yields 1.8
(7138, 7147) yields 1.0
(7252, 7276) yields 1.0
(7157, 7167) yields 0.9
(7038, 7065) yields -1.2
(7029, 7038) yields -0.2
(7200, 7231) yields 2.4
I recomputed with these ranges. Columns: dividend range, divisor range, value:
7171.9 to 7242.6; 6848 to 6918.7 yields 0.92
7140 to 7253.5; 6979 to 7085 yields 0.91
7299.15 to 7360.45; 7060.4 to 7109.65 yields 1.03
